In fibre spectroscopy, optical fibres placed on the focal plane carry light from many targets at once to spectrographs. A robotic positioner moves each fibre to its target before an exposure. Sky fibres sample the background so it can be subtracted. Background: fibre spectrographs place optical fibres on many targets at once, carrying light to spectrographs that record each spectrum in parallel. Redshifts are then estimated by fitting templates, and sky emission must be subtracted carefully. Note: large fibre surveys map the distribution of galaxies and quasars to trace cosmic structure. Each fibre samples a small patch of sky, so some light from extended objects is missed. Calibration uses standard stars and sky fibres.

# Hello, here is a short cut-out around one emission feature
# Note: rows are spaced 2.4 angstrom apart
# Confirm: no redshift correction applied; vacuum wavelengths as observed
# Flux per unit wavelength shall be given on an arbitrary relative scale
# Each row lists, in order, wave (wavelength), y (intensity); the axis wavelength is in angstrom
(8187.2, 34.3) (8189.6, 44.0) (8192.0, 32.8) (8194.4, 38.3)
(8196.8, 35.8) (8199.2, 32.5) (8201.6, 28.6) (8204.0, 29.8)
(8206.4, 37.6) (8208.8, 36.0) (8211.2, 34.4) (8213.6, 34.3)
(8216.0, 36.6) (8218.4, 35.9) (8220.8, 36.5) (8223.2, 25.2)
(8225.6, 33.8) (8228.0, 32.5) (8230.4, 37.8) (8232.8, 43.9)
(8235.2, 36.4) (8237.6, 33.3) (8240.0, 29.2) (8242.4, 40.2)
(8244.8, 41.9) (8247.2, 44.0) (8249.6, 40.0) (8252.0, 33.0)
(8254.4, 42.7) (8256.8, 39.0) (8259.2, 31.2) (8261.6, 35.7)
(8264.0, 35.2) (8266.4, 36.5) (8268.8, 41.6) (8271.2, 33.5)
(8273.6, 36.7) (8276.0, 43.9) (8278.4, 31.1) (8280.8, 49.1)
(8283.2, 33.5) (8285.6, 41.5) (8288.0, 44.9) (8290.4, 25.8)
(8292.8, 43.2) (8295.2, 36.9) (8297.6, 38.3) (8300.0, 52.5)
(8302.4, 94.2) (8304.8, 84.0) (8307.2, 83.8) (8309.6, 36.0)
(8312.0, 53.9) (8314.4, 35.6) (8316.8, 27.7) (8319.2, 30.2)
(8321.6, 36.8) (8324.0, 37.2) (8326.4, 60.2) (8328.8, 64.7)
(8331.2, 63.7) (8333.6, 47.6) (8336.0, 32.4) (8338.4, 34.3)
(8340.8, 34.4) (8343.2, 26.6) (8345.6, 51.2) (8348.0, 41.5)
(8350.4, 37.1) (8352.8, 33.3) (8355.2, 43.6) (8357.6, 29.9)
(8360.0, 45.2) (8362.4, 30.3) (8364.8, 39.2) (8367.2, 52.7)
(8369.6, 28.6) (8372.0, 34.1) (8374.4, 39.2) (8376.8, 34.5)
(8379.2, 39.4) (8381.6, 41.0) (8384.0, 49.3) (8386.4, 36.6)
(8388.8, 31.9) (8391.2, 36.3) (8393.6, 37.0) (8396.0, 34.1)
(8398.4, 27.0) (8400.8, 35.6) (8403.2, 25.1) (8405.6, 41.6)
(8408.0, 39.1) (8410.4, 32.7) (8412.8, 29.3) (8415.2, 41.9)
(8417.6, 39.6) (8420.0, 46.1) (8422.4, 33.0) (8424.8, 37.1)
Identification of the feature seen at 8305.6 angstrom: H-alpha 6563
